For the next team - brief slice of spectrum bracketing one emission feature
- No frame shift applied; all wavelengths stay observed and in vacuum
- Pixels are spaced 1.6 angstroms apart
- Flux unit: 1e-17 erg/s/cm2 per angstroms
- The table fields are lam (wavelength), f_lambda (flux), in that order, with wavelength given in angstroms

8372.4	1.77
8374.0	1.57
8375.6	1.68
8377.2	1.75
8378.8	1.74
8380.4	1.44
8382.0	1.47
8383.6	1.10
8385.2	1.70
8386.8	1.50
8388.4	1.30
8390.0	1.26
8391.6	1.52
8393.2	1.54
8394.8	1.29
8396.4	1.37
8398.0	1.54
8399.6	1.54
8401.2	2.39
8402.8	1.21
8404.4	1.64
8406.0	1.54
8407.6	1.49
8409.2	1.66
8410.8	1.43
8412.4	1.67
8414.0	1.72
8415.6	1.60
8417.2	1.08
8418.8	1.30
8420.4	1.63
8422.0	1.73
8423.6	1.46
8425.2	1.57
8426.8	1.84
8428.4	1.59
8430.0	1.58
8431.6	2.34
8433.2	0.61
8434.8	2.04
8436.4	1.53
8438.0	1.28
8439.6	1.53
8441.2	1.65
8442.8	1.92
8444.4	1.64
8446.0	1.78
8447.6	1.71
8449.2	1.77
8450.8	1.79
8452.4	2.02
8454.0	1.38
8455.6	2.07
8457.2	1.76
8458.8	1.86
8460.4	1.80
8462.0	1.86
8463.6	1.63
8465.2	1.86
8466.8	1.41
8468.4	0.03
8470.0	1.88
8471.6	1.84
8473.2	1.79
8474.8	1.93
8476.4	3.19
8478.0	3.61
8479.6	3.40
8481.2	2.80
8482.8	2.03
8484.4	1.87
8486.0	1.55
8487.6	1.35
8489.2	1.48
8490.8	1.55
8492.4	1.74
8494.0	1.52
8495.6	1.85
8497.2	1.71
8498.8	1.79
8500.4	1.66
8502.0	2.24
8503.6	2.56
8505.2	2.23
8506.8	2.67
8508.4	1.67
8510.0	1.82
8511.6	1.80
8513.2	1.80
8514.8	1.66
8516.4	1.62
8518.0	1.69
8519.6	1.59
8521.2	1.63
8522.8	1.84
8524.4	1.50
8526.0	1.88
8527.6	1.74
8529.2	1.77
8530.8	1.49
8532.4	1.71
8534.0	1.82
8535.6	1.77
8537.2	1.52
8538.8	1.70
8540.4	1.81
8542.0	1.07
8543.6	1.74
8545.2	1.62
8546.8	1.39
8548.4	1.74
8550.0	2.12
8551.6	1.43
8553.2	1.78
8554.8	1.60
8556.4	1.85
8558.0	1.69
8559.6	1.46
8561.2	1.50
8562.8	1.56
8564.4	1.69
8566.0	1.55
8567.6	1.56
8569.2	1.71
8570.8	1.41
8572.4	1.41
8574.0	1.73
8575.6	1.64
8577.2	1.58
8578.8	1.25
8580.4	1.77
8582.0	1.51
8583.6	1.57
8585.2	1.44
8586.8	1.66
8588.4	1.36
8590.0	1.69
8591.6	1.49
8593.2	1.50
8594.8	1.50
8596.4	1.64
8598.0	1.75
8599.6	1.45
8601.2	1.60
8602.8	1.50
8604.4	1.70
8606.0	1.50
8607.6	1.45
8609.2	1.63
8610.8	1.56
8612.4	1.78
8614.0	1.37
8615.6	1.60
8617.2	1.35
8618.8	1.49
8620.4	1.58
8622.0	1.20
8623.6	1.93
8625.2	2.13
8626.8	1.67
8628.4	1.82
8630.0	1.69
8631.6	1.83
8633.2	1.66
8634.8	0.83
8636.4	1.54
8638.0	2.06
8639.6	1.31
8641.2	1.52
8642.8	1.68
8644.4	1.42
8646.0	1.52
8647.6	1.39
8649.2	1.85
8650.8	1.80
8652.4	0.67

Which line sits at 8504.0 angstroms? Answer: [N II]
